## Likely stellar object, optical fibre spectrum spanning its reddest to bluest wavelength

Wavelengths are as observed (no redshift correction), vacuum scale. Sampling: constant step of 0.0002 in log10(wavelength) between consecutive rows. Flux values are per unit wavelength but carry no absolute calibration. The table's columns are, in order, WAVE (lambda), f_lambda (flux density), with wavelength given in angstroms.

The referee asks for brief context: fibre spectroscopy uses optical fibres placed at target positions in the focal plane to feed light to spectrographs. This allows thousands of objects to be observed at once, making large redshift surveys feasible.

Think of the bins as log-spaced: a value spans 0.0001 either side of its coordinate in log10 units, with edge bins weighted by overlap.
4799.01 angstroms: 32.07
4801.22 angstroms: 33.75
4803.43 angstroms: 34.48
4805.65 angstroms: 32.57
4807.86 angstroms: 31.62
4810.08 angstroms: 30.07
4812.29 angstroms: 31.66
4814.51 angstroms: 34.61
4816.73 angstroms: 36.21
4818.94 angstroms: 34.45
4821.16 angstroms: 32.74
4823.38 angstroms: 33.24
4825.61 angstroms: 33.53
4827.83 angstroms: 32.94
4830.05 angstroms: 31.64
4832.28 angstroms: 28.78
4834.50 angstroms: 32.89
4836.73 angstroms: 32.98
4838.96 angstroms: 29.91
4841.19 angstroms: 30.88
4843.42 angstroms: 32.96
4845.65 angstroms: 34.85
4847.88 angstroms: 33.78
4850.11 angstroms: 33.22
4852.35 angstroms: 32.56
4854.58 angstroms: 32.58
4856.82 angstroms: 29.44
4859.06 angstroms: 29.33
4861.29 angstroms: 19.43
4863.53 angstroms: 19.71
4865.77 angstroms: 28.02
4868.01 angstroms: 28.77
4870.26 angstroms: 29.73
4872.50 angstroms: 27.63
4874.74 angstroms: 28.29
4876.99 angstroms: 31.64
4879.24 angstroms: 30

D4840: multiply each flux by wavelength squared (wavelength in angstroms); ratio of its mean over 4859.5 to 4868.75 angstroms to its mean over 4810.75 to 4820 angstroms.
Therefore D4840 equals 0.7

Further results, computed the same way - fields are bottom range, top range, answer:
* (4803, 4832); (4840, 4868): 0.92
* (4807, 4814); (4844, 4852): 1.09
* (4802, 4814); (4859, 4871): 0.81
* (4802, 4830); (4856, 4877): 0.83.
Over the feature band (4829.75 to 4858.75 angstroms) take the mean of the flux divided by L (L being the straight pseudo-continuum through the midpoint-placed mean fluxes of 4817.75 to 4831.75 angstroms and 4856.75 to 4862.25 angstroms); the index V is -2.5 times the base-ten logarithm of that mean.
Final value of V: -0.116 mag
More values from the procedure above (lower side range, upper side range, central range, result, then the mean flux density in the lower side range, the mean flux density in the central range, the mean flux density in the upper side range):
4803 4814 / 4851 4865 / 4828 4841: -0.064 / 32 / 31.3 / 27.3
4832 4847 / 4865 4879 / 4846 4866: 0.062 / 32.1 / 28.9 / 29.1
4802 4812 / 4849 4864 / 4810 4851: -0.083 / 32.2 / 32.8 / 28.4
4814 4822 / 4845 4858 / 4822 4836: 0.058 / 34.6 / 32.2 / 32.6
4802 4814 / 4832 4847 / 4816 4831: -0.044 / 32.2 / 33.5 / 32.1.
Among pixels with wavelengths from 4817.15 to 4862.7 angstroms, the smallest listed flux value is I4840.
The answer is 19.43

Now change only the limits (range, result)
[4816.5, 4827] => 32.74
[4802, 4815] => 30.07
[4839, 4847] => 30.88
